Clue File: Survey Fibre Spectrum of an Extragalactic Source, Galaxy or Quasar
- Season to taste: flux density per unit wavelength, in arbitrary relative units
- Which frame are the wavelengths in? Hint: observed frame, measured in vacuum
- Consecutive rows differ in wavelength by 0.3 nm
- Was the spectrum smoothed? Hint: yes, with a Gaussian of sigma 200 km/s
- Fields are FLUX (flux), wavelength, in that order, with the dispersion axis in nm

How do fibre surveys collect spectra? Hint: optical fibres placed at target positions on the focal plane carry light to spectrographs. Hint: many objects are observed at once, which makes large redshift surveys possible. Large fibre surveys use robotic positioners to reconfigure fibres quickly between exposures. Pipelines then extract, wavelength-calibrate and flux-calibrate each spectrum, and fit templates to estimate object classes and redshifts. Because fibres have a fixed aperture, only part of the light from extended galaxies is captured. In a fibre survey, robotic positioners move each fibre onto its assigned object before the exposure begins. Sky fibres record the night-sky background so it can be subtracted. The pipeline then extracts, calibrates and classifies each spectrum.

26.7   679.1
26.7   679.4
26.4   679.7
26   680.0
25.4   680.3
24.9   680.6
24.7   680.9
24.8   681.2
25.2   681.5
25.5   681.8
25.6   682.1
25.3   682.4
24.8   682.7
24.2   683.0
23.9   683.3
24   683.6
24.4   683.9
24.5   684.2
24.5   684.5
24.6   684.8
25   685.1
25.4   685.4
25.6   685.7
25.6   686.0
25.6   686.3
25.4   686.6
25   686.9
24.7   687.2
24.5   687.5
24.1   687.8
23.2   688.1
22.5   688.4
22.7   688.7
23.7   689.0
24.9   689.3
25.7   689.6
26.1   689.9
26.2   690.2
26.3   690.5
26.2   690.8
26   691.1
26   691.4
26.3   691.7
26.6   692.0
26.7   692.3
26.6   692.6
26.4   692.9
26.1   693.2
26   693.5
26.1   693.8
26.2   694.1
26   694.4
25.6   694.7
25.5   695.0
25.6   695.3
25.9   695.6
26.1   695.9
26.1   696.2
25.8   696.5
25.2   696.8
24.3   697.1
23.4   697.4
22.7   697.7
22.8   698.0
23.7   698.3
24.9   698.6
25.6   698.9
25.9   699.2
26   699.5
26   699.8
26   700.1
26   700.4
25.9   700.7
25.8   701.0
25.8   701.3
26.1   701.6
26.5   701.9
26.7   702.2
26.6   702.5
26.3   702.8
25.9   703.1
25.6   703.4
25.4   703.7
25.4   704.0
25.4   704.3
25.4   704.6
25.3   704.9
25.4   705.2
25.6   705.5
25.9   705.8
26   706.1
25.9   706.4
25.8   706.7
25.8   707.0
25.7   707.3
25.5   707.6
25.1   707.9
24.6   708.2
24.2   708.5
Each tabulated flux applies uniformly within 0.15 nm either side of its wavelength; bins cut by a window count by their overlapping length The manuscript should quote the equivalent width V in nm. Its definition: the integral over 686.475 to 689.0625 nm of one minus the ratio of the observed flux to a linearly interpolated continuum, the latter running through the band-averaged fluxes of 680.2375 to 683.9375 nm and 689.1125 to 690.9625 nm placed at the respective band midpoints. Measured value 0.16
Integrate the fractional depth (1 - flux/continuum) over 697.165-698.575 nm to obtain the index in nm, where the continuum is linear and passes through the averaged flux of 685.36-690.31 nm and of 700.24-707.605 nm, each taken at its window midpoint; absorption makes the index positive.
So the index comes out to 0.113 nm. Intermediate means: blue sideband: 24.7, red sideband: 25.8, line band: 23.4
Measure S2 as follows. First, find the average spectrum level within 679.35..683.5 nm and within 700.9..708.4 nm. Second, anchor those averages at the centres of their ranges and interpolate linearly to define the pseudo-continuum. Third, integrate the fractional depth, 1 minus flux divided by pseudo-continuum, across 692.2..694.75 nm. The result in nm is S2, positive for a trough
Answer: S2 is -0.073 nm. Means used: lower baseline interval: 25.2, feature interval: 26.2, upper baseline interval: 25.7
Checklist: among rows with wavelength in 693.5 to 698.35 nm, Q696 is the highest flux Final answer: 26.2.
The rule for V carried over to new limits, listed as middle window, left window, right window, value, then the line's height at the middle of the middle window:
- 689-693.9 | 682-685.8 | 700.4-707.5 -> -0.18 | 25.1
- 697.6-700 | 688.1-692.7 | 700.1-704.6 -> 0.09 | 25.8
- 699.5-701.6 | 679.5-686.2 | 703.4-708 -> -0.04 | 25.5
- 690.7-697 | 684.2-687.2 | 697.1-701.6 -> -0.24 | 25.1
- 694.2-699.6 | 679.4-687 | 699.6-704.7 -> 0.13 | 25.7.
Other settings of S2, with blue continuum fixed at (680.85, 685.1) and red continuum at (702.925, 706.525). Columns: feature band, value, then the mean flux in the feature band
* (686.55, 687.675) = 0.00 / 24.8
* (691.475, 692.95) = -0.08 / 26.5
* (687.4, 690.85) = 0.05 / 24.6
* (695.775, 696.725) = -0.03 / 25.9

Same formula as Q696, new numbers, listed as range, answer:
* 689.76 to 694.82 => 26.7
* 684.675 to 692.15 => 26.6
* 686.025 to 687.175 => 25.6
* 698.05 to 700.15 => 26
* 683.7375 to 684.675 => 24.5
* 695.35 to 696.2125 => 26.1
